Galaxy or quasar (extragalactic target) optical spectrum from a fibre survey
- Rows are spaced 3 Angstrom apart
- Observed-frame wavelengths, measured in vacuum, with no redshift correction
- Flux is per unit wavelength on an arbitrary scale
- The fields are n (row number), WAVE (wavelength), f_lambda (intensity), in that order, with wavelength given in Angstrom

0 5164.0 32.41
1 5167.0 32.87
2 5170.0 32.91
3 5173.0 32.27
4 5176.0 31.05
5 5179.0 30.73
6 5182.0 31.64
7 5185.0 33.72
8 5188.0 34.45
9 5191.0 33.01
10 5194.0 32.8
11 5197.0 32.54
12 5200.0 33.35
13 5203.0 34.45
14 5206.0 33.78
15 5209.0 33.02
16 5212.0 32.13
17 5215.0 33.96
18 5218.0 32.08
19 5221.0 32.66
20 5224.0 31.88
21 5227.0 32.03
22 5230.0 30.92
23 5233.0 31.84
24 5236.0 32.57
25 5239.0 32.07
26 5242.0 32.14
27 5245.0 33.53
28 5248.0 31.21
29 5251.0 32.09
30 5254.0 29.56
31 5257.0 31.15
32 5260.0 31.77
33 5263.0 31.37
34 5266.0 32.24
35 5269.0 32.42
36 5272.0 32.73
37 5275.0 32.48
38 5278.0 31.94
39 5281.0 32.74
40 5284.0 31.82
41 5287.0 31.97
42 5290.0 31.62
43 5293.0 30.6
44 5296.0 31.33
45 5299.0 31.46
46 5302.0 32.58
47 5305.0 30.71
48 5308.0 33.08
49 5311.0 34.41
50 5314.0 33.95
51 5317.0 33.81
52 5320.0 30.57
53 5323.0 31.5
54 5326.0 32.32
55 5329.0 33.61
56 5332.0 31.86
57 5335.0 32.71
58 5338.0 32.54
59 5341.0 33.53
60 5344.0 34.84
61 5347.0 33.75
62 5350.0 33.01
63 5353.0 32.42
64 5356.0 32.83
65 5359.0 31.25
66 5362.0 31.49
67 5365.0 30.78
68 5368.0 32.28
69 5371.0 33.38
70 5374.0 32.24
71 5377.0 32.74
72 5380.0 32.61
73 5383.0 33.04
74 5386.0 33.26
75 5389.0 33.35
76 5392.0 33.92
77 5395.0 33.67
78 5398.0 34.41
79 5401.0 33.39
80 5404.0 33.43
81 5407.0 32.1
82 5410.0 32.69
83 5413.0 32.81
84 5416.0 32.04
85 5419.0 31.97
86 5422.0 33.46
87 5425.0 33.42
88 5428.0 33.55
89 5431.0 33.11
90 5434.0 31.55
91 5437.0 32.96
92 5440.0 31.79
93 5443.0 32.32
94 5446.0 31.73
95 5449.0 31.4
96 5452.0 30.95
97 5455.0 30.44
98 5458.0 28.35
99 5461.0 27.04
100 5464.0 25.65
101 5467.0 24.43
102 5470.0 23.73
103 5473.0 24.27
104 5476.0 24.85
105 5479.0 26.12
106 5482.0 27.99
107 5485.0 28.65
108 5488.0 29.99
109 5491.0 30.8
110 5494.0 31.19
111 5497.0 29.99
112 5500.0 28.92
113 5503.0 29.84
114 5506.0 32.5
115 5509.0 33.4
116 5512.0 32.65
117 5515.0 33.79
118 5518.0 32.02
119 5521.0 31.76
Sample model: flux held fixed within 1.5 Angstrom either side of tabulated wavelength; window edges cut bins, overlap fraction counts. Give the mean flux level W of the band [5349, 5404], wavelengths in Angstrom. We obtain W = 32.8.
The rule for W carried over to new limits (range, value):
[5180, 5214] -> 33.1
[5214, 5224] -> 32.7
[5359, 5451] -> 32.7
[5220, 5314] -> 32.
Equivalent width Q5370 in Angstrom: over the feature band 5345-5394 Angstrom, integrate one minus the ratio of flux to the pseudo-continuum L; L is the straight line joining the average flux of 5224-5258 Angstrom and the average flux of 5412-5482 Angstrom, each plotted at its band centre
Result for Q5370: -3.39 Angstrom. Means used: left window 31.8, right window 29.8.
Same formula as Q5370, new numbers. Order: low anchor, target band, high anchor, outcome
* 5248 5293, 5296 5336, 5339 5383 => -0.29 Angstrom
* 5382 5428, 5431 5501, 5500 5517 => 7.61 Angstrom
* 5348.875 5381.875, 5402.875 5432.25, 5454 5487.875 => -3.39 Angstrom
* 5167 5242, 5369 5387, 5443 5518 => -1.40 Angstrom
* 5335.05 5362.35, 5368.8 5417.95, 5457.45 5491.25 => -3.83 Angstrom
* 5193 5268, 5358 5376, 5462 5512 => -1.03 Angstrom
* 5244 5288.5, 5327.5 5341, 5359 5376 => -0.34 Angstrom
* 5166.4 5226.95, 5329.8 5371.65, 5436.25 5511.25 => -2.53 Angstrom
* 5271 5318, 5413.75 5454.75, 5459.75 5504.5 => -4.99 Angstrom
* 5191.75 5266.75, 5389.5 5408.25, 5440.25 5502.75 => -2.42 Angstrom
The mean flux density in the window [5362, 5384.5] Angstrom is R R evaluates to 32.4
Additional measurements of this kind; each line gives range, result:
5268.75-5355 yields 32.5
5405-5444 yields 32.6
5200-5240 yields 32.6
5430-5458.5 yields 31.5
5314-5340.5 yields 32.5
